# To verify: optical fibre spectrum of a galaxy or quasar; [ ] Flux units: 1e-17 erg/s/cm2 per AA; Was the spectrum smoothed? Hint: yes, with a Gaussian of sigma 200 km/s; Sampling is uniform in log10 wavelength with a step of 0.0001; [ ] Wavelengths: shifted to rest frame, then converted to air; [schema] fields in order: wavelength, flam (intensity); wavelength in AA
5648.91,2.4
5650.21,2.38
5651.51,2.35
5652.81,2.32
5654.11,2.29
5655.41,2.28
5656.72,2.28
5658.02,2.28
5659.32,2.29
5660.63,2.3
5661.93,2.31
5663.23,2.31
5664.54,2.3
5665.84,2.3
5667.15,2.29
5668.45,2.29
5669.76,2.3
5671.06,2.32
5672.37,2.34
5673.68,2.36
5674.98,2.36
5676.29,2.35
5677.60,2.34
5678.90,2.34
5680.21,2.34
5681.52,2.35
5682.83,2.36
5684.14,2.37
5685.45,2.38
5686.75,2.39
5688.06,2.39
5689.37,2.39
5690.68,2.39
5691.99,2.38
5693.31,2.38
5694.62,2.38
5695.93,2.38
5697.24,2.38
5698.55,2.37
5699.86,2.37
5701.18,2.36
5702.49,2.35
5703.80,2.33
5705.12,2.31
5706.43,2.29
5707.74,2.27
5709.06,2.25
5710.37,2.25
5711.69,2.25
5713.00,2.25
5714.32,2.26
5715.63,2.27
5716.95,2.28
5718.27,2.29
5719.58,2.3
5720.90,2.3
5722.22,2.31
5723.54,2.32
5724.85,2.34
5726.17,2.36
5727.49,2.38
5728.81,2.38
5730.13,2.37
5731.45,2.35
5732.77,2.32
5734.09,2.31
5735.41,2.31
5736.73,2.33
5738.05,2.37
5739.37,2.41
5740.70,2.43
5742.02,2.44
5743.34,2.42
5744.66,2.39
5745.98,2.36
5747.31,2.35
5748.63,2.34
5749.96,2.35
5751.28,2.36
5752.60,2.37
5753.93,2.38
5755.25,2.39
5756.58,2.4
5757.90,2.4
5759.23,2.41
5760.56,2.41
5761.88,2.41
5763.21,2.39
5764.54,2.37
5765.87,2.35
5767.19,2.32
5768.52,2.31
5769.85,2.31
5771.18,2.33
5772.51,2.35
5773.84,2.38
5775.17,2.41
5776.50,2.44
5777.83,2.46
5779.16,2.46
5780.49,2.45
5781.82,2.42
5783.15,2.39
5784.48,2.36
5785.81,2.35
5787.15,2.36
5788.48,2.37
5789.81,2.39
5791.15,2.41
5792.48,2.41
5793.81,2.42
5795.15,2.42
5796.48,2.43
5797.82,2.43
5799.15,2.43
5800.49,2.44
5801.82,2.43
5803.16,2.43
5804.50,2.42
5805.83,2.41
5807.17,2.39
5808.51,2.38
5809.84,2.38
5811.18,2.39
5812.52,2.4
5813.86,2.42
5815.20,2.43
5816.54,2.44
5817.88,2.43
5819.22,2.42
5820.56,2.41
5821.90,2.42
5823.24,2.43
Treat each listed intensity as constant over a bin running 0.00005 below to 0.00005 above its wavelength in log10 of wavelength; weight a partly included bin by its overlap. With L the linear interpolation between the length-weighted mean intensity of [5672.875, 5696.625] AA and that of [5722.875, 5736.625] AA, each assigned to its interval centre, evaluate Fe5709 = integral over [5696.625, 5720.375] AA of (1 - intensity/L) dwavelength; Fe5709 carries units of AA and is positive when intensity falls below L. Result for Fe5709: 0.54 AA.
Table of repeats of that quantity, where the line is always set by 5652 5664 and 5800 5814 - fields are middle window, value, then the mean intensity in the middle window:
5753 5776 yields 0.0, 2.37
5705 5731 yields 0.4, 2.3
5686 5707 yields -0.4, 2.37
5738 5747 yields -0.2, 2.4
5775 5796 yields -0.1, 2.41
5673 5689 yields -0.3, 2.36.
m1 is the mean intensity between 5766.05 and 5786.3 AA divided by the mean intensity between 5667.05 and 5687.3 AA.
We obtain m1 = 1.0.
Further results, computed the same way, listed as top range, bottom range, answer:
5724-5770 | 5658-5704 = 1.01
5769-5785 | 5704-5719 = 1.05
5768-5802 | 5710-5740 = 1.03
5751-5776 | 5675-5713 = 1.01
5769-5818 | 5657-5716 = 1.03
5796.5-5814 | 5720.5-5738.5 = 1.03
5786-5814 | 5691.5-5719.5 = 1.04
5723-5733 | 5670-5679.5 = 1.00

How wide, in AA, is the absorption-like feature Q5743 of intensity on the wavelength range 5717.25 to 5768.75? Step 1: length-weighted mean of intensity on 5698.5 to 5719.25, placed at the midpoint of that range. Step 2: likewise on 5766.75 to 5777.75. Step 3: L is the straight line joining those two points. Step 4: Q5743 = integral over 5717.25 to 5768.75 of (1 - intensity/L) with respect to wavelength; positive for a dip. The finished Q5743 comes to -0.7 AA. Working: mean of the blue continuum 2.3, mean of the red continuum 2.36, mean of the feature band 2.36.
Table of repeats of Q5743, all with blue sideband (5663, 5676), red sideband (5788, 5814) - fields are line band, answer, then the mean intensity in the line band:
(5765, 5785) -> 0.1 AA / 2.38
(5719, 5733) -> 0.1 AA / 2.34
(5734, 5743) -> 0.0 AA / 2.38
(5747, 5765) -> 0.0 AA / 2.38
